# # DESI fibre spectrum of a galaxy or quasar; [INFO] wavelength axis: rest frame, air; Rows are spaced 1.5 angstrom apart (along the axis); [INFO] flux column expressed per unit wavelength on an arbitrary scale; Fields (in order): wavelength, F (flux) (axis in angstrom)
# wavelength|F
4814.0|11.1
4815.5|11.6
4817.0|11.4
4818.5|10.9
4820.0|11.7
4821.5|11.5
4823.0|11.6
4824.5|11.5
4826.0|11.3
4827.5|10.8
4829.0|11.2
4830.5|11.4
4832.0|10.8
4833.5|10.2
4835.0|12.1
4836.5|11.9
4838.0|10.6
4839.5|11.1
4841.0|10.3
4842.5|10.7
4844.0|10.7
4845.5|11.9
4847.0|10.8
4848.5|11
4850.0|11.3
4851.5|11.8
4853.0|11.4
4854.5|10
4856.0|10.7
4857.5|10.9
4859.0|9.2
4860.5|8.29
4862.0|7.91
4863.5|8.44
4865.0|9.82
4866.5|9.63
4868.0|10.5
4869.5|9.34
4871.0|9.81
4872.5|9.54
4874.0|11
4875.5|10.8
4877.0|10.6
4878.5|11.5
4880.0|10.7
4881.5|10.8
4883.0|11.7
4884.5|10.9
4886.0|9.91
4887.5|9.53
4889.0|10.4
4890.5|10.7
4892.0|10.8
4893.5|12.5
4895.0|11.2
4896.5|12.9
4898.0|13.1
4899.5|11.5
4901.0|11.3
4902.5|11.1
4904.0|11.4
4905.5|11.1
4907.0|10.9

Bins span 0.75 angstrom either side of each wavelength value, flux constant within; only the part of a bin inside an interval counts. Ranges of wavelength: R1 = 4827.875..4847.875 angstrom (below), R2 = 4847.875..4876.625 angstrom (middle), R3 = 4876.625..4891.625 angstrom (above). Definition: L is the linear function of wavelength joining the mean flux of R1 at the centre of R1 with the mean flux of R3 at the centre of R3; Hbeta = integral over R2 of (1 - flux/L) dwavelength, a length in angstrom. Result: 2.1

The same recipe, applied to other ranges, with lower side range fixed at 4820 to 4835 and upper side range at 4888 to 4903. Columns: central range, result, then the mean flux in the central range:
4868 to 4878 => 1.04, 10.2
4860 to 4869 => 1.79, 9.13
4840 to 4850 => 0.32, 10.9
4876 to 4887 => 0.60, 10.8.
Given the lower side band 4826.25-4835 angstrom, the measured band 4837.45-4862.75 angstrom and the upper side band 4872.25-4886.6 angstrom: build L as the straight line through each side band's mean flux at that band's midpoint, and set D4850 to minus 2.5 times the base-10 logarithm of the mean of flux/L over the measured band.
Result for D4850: 0.043 mag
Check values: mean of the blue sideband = 11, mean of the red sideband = 10.8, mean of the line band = 10.5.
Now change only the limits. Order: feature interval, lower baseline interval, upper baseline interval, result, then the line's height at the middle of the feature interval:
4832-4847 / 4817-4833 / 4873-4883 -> 0.01 mag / 11.2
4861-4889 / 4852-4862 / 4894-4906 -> 0.06 mag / 10.7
